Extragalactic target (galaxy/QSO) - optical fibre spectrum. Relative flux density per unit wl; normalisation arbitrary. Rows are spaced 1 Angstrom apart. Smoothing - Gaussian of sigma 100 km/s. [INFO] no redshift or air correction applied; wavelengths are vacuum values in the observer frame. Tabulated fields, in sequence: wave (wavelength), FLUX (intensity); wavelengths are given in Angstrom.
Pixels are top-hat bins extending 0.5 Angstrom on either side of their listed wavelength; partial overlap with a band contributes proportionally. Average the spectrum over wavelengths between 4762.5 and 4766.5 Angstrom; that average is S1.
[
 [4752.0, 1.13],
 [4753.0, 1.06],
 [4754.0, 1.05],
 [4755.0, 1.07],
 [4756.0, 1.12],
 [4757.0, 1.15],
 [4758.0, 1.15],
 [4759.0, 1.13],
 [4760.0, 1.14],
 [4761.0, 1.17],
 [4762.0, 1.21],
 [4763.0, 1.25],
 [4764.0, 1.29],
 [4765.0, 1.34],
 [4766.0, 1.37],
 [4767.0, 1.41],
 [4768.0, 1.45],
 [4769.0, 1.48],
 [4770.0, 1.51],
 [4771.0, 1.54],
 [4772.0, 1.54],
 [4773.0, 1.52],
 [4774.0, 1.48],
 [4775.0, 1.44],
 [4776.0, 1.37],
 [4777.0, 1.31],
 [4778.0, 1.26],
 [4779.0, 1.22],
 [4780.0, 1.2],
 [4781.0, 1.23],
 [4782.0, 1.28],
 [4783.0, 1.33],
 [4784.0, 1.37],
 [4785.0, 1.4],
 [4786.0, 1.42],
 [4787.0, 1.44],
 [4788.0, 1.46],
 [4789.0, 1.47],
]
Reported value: 1.31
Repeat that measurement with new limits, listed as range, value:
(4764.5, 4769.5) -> 1.41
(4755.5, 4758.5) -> 1.14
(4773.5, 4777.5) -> 1.4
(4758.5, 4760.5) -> 1.13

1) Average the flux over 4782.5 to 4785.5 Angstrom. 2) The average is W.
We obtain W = 1.37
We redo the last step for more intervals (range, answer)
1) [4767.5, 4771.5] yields 1.49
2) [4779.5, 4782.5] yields 1.24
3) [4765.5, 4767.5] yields 1.39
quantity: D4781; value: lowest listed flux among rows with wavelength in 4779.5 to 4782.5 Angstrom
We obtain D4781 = 1.2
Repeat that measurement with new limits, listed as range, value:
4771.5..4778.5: 1.26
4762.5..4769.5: 1.25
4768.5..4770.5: 1.48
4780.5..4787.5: 1.23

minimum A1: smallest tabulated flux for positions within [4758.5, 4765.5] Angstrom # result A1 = 1.13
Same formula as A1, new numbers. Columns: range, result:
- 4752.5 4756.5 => 1.05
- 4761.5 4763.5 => 1.21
